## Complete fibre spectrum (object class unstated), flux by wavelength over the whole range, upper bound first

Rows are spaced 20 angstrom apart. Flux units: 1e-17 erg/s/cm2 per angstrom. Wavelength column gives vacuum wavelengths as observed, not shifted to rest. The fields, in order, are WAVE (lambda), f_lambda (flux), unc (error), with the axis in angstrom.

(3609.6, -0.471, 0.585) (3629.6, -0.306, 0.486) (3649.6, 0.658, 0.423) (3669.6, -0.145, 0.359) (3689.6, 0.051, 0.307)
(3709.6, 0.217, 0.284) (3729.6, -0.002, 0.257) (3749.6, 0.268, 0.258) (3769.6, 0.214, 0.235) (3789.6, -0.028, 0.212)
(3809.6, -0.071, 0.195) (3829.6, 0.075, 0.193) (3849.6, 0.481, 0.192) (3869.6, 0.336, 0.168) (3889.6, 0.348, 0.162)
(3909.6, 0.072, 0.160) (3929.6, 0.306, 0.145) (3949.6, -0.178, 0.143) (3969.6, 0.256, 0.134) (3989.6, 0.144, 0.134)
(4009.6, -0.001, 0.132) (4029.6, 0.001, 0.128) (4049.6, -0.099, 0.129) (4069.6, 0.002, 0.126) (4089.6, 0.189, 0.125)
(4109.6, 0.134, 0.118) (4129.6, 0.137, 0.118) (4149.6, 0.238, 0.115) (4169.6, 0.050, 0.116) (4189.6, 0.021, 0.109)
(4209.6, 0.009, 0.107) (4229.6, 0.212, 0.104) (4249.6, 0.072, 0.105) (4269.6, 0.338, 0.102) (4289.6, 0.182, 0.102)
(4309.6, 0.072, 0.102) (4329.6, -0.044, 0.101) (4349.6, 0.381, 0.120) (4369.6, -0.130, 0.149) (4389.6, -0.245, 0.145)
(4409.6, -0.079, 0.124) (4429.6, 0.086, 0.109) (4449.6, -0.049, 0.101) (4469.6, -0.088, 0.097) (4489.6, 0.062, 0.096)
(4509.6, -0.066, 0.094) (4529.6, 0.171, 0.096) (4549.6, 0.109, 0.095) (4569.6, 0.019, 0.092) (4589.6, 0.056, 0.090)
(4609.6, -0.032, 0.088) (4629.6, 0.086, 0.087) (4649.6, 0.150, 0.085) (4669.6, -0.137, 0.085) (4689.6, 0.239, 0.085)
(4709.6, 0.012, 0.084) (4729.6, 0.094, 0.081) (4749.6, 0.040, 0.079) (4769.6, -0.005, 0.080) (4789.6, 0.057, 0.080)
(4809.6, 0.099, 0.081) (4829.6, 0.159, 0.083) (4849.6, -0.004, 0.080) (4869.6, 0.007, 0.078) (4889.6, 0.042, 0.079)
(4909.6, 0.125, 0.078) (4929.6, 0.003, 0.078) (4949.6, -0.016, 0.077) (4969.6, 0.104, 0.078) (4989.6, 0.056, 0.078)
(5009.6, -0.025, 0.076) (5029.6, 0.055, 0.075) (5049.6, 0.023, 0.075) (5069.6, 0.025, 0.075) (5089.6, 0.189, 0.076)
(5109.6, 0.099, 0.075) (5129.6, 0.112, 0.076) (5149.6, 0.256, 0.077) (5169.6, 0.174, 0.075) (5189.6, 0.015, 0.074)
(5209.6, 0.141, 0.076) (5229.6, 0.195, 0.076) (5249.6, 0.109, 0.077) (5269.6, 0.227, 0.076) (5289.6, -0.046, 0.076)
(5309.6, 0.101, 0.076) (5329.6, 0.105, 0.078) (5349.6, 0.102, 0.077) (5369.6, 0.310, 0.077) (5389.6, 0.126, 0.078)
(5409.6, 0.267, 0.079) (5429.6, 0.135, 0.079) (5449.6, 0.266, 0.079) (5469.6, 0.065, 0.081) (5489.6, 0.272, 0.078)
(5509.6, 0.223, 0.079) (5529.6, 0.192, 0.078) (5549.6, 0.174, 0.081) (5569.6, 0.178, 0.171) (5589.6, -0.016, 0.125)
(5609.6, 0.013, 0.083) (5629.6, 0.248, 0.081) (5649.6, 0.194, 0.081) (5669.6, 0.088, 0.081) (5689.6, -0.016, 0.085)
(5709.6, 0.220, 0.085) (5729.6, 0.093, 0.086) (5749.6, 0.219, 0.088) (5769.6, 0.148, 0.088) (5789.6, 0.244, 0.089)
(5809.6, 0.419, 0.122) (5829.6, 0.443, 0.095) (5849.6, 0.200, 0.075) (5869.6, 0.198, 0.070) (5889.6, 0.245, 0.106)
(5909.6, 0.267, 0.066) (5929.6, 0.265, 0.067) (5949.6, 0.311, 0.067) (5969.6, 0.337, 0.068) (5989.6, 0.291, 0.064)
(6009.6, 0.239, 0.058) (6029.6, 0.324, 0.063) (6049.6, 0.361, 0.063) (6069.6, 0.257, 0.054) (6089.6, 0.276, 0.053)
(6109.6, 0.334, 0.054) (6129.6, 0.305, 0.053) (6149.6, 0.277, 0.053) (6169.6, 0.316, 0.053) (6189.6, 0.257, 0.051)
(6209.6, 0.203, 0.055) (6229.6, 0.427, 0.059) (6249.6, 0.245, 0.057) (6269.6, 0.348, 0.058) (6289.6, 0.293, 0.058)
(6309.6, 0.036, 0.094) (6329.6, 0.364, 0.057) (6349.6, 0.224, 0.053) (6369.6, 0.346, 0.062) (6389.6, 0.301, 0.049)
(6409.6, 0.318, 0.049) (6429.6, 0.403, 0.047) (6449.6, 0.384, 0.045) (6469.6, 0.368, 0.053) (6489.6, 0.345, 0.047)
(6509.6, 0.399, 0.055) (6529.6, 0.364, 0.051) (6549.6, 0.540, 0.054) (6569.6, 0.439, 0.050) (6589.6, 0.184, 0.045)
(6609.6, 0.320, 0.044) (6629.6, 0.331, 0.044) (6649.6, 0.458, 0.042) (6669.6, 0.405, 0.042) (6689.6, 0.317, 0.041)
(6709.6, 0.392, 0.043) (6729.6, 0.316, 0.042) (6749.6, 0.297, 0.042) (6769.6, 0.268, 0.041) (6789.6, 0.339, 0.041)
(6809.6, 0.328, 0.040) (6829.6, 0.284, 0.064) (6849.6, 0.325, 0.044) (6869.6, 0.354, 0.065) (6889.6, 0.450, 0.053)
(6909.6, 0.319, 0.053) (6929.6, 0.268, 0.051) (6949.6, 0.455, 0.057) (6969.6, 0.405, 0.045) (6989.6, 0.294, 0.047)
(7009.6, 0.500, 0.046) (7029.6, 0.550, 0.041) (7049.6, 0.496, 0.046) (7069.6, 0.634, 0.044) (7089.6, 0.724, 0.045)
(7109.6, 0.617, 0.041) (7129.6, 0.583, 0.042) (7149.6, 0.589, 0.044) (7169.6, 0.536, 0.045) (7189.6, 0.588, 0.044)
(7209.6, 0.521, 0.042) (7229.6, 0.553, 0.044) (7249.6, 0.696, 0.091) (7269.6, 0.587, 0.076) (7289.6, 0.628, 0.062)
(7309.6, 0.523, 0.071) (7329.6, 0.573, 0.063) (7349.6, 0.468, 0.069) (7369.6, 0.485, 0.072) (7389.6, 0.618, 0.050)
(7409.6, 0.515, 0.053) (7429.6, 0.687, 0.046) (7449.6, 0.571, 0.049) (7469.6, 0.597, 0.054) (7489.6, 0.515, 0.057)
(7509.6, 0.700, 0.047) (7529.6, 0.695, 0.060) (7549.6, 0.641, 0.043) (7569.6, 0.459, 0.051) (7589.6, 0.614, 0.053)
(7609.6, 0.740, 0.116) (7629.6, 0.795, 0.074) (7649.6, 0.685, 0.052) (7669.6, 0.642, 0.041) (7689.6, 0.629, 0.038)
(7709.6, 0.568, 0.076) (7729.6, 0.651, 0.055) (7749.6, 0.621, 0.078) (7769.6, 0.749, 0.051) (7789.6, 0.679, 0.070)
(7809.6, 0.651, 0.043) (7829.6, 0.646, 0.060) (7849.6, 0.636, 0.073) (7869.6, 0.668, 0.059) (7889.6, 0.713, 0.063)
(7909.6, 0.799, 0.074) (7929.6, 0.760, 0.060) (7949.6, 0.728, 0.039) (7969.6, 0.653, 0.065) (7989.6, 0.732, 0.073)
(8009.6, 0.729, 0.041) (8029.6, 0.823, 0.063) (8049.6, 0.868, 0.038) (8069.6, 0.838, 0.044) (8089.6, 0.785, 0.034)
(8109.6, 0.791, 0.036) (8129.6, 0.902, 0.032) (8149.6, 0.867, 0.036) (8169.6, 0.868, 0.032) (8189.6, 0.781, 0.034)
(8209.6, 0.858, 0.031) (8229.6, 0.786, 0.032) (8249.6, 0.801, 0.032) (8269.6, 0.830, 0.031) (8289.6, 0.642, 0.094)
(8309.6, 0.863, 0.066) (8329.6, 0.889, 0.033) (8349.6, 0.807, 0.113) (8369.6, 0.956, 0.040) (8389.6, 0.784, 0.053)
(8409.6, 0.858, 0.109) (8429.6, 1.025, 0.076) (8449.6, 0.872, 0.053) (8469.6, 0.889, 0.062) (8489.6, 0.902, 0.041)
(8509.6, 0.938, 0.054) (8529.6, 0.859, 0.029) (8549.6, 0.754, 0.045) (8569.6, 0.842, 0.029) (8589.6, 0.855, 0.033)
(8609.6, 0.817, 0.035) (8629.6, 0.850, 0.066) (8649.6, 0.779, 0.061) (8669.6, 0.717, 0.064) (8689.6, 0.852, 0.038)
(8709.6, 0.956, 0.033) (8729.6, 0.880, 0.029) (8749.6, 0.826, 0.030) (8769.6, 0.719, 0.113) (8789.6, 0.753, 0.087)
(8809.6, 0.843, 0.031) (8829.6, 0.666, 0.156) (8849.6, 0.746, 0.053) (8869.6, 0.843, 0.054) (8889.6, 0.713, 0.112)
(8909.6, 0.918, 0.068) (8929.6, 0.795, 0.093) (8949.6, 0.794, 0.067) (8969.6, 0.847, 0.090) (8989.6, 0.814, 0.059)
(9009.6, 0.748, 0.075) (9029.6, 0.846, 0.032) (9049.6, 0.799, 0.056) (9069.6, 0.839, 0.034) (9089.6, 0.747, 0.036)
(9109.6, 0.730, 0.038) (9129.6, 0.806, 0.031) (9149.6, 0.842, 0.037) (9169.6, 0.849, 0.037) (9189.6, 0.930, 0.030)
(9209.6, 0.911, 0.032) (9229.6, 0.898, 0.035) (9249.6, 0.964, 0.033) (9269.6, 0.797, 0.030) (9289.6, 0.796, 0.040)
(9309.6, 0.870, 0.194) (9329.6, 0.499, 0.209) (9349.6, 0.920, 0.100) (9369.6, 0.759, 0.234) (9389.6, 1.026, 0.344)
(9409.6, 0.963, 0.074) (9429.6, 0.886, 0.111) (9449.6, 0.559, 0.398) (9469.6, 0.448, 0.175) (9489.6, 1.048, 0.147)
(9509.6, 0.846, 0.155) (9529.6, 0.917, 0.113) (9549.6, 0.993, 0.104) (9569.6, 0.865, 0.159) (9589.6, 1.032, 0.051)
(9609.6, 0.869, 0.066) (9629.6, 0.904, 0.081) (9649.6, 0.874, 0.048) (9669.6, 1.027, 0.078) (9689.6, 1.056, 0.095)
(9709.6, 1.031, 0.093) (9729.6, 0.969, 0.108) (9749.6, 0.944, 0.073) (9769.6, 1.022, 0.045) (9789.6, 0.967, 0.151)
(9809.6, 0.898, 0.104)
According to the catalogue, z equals 0.760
